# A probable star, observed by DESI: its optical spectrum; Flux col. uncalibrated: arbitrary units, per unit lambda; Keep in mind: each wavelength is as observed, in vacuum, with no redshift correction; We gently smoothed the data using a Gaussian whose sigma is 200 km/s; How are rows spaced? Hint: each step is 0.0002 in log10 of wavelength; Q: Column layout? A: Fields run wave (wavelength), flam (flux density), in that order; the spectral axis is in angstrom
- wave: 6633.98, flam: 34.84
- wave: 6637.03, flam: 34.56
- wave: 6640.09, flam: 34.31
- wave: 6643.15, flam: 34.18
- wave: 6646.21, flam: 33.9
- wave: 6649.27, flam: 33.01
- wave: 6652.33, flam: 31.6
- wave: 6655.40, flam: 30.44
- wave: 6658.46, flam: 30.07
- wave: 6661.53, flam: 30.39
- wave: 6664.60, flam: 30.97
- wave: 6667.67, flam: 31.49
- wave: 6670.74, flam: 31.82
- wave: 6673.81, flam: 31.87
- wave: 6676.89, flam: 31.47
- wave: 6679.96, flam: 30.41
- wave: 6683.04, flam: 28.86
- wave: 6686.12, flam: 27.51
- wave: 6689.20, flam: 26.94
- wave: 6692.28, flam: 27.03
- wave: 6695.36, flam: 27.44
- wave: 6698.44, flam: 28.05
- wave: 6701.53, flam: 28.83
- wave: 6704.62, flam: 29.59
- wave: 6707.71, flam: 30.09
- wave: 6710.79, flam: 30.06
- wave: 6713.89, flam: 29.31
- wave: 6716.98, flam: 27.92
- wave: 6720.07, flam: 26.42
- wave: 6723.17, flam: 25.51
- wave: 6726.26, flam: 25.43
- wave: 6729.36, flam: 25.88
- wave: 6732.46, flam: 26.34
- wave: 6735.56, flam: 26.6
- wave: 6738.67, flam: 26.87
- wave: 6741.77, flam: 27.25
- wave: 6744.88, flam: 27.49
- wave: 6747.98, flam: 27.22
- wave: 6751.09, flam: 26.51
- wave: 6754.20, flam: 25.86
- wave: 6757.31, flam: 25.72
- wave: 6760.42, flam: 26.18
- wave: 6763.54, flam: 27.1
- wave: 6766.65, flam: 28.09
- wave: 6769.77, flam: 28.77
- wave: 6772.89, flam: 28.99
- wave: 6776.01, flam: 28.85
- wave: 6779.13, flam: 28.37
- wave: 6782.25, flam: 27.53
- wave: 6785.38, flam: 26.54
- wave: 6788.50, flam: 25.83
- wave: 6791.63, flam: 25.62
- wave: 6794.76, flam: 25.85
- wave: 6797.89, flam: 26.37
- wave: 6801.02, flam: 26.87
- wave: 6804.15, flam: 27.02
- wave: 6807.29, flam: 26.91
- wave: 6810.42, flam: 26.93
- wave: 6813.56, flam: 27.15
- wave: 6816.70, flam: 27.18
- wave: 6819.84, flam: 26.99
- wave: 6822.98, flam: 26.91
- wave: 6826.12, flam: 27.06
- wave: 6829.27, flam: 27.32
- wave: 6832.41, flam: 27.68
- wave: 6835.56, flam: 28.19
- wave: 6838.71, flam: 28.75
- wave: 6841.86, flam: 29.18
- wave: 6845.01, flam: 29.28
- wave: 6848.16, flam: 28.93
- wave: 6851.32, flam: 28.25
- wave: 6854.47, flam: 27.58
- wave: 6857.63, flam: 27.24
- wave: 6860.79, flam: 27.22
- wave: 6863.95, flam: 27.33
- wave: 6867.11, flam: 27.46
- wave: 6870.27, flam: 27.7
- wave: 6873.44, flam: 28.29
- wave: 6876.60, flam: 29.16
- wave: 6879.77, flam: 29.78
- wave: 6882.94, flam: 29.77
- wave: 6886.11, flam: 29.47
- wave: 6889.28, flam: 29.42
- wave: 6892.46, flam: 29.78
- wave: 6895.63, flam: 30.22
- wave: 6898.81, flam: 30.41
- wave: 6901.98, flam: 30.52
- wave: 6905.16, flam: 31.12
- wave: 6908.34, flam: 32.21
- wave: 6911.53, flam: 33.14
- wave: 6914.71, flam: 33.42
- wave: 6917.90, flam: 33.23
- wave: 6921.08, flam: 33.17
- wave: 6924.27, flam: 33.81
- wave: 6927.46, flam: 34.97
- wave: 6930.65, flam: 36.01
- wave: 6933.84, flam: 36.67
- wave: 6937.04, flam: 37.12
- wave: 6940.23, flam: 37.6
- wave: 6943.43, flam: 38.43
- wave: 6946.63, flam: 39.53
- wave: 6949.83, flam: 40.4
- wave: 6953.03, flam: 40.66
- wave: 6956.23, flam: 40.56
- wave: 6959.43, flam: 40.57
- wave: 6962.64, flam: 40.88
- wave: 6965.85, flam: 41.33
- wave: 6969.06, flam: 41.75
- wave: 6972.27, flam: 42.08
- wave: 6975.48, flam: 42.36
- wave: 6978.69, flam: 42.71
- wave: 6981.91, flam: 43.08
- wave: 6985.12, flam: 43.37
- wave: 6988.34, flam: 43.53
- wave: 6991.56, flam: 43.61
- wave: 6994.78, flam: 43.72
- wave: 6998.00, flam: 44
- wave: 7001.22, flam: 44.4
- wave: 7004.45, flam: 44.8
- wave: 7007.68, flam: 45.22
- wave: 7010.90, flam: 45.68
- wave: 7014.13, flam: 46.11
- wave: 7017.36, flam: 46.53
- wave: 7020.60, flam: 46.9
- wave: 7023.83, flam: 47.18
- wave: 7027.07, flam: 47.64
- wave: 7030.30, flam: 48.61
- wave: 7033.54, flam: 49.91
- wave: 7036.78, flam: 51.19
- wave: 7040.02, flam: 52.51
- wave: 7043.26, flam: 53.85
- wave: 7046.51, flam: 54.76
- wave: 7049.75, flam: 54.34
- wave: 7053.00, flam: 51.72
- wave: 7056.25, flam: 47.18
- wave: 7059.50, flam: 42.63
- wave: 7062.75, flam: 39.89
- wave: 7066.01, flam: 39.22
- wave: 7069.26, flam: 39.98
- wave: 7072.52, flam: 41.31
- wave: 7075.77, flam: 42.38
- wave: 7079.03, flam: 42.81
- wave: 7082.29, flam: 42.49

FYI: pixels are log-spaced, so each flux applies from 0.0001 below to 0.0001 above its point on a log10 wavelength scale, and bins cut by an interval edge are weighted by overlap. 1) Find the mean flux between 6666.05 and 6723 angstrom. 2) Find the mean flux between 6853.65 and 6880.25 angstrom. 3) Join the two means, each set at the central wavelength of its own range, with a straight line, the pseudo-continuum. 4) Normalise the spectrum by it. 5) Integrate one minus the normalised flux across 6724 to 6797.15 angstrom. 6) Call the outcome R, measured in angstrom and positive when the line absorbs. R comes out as 4.5 angstrom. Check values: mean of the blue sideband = 29.1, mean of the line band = 26.9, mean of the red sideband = 27.9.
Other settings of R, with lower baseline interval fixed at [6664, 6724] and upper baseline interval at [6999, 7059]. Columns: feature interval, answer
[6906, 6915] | 1.95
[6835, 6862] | 6.94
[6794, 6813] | 4.69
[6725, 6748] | 3.62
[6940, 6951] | 1.17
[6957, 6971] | 1.16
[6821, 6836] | 3.89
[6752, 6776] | 4.24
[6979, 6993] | 0.85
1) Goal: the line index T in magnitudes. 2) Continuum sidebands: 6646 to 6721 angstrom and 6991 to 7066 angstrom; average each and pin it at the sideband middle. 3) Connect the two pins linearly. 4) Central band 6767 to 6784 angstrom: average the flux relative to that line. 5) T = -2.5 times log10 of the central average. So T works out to 0.21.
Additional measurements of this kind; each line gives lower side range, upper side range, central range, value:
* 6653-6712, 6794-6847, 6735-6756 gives 0.072 mag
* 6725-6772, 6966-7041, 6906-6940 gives 0.150 mag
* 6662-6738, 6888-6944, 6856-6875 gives 0.171 mag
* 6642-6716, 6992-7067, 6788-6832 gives 0.339 mag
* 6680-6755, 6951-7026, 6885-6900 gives 0.258 mag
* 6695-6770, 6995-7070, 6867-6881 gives 0.272 mag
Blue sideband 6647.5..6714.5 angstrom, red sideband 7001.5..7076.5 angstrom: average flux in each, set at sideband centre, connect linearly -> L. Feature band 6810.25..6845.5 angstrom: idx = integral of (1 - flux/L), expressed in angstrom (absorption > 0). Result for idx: 8.8 angstrom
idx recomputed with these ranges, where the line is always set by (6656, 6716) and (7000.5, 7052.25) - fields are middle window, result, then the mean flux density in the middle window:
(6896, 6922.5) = 6.39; 32.1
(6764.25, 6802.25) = 8.40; 27.3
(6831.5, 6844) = 3.16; 28.5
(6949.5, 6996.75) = 3.86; 42.1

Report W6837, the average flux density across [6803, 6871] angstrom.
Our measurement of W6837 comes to 27.7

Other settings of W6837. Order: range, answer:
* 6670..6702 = 29.1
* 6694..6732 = 27.8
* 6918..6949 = 36.3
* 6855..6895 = 28.6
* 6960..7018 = 43.5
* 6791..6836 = 26.9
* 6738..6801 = 27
